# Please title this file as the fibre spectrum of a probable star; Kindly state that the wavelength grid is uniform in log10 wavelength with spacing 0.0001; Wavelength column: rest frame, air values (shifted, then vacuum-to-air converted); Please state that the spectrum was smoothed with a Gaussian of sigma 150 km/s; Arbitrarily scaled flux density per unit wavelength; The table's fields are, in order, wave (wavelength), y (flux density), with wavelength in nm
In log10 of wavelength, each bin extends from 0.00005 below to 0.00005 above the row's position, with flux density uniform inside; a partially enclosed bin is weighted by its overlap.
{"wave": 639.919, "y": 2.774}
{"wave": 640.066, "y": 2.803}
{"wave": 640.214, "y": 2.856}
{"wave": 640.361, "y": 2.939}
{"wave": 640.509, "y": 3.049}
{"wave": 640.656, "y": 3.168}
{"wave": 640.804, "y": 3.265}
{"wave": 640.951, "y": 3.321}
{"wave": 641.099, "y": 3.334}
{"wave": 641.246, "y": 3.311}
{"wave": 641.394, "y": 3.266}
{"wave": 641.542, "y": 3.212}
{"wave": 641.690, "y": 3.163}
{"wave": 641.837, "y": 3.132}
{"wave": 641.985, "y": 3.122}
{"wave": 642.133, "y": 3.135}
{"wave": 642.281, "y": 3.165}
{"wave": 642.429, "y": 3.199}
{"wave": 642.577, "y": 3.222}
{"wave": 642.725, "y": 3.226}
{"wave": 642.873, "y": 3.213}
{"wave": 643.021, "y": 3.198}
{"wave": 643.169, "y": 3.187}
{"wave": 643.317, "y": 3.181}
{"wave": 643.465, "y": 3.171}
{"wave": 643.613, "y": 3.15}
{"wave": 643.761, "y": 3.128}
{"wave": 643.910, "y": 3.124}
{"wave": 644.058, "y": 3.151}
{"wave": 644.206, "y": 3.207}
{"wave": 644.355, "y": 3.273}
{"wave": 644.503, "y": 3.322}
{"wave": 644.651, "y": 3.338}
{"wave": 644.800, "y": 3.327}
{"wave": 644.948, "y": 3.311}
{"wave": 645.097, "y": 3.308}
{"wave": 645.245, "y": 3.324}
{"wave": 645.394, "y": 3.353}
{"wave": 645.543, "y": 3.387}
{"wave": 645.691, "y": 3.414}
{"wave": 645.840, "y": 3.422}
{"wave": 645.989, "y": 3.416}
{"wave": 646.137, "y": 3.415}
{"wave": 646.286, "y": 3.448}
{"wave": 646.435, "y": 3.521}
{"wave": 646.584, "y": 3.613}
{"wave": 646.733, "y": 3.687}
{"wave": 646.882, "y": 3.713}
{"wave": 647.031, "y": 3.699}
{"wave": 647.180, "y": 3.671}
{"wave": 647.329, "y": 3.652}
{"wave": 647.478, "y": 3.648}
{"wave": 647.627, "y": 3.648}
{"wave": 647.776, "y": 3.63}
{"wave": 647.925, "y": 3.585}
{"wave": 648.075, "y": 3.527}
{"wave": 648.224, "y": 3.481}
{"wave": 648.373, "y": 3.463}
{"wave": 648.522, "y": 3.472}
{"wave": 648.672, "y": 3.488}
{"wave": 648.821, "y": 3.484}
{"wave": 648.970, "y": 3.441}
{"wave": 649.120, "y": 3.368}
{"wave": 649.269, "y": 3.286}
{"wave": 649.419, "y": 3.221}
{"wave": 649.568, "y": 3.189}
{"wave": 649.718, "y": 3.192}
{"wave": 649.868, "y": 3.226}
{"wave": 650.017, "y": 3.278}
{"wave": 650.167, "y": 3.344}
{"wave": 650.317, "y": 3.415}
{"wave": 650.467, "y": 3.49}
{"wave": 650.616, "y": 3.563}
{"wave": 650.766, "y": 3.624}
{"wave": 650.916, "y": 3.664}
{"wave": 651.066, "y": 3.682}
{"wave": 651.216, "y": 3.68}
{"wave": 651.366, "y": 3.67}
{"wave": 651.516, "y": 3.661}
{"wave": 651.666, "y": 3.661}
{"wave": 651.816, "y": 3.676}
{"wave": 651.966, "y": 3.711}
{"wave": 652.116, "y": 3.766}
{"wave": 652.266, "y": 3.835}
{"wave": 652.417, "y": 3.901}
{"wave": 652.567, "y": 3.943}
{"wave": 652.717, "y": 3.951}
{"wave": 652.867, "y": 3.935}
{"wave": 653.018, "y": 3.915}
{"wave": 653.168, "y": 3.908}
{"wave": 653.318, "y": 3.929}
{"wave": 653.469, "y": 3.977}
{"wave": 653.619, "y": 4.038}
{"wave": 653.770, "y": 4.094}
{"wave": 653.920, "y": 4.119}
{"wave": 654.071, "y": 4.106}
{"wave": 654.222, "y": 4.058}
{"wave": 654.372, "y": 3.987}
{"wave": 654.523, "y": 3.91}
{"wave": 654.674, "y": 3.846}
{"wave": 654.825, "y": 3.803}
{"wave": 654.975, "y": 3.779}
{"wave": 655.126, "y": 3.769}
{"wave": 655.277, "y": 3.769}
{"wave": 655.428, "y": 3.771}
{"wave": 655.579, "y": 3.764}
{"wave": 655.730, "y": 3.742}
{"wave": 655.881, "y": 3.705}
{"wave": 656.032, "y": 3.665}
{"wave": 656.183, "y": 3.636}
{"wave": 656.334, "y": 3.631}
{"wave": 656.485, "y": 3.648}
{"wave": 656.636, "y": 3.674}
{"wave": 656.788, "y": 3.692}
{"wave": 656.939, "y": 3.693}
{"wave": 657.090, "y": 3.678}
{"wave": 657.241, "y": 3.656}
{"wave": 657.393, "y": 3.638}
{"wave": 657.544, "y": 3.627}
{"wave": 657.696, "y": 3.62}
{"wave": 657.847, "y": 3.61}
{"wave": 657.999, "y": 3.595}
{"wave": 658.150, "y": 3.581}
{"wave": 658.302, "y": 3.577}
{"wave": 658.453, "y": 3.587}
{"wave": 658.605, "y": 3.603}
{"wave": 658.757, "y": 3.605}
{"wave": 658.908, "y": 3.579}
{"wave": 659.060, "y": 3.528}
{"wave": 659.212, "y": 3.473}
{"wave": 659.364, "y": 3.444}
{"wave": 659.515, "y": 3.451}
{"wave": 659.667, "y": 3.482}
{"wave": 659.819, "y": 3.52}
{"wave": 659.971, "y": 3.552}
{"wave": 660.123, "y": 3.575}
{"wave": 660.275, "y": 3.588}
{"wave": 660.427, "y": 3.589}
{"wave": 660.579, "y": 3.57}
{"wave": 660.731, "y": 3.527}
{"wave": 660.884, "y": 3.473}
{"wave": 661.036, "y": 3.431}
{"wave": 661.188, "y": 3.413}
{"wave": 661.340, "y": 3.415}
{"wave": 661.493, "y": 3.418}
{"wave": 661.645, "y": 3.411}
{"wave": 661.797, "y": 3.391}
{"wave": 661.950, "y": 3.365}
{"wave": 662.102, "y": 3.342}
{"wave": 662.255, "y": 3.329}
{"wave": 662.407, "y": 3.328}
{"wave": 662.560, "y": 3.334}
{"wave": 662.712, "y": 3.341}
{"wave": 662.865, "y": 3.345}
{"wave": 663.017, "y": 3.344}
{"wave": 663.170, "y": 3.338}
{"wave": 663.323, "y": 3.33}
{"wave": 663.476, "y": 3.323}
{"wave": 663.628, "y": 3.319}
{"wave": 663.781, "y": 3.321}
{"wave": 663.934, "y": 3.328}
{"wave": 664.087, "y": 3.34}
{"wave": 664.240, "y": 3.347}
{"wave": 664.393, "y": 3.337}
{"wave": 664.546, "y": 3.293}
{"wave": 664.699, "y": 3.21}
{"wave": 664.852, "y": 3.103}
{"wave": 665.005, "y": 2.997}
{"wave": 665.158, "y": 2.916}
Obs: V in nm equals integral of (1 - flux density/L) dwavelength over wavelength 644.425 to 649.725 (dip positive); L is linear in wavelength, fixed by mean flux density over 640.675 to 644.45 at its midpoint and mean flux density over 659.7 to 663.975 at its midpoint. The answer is -0.34 nm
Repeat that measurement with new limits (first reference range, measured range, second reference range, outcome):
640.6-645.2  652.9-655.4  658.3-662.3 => -0.40 nm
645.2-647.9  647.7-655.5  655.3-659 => -0.19 nm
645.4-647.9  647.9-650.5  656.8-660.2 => 0.13 nm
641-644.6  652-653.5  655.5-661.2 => -0.19 nm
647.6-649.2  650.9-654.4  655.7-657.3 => -0.27 nm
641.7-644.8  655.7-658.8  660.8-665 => -0.32 nm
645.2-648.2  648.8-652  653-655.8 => 0.21 nm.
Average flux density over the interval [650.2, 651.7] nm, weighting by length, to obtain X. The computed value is 3.6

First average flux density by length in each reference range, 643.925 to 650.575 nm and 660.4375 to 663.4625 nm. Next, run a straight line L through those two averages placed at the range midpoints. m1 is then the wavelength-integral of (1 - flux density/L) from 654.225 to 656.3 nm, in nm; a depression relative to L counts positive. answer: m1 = -0.230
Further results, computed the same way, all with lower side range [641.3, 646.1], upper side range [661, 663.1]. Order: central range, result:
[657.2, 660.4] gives -0.21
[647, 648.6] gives -0.15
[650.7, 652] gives -0.15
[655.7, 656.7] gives -0.10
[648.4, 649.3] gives -0.04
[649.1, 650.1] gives 0.01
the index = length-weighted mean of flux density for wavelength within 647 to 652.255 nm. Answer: 3.52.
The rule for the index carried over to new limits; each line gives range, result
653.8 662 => 3.64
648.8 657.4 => 3.7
